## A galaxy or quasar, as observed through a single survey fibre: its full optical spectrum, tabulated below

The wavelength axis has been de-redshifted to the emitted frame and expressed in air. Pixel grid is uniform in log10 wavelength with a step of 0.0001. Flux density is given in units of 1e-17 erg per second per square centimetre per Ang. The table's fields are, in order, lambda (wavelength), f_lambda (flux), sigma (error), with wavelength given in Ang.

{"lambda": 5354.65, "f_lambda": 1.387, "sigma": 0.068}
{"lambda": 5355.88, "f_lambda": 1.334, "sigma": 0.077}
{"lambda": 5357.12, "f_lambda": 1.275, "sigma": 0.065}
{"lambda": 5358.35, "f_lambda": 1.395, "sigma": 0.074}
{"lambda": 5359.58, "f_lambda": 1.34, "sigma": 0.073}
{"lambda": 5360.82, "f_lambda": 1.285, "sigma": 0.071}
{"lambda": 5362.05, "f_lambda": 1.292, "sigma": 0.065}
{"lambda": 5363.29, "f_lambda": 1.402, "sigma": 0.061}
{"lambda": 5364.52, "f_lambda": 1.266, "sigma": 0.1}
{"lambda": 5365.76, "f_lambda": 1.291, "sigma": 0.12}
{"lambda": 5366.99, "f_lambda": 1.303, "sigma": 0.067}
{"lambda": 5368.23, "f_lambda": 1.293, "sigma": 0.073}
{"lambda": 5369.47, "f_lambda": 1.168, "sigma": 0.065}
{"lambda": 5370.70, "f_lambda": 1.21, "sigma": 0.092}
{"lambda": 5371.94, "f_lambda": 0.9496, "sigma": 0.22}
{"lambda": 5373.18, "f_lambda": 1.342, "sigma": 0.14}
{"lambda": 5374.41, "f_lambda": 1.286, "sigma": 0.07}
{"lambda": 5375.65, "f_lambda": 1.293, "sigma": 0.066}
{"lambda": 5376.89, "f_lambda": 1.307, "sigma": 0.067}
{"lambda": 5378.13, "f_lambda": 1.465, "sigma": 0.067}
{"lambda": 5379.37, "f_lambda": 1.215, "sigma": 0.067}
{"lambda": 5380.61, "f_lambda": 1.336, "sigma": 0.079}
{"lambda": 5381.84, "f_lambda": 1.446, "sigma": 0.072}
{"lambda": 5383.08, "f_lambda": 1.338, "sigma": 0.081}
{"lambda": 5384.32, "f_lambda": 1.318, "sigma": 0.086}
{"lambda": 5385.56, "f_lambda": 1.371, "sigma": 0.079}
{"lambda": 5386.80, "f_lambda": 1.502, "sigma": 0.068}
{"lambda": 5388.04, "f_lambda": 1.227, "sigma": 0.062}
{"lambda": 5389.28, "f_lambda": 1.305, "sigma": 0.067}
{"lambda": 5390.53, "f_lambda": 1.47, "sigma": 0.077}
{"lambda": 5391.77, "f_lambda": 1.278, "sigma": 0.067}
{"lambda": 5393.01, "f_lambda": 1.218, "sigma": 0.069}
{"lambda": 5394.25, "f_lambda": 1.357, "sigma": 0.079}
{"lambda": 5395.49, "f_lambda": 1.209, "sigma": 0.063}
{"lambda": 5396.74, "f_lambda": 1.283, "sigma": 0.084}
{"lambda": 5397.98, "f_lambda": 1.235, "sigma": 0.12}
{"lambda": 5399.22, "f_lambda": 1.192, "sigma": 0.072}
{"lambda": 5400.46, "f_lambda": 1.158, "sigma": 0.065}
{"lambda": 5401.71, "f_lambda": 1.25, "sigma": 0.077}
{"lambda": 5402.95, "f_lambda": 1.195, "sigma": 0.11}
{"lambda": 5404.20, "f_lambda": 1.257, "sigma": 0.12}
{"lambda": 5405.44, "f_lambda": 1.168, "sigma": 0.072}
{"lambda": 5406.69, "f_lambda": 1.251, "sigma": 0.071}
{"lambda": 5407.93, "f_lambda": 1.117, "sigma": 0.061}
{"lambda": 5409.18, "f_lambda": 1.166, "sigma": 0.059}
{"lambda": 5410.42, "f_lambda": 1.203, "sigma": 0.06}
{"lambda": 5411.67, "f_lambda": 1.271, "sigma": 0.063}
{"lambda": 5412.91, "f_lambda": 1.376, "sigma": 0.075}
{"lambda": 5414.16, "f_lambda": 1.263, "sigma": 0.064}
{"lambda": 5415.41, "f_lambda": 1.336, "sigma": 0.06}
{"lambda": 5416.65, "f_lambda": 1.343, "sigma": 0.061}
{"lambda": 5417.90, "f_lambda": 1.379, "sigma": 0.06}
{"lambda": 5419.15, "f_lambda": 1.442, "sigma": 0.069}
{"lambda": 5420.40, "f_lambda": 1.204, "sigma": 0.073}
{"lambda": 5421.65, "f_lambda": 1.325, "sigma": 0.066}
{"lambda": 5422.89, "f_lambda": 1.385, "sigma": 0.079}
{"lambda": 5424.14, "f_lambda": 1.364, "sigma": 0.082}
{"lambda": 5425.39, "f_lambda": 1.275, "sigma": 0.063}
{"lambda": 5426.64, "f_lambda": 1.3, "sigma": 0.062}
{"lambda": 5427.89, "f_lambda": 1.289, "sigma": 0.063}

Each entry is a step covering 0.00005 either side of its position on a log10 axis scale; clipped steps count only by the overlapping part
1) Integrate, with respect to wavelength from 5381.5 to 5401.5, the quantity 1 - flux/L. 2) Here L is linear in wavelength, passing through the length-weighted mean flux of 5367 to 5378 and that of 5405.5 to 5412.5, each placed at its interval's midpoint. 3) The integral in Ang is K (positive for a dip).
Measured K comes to -1.3 Ang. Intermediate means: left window 1.24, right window 1.2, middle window 1.3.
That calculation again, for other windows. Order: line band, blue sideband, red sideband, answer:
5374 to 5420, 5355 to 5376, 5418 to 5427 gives 0.55 Ang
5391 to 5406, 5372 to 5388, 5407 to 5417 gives 0.63 Ang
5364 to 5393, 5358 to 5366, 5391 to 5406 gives -0.42 Ang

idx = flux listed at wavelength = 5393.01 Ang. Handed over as 1.218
